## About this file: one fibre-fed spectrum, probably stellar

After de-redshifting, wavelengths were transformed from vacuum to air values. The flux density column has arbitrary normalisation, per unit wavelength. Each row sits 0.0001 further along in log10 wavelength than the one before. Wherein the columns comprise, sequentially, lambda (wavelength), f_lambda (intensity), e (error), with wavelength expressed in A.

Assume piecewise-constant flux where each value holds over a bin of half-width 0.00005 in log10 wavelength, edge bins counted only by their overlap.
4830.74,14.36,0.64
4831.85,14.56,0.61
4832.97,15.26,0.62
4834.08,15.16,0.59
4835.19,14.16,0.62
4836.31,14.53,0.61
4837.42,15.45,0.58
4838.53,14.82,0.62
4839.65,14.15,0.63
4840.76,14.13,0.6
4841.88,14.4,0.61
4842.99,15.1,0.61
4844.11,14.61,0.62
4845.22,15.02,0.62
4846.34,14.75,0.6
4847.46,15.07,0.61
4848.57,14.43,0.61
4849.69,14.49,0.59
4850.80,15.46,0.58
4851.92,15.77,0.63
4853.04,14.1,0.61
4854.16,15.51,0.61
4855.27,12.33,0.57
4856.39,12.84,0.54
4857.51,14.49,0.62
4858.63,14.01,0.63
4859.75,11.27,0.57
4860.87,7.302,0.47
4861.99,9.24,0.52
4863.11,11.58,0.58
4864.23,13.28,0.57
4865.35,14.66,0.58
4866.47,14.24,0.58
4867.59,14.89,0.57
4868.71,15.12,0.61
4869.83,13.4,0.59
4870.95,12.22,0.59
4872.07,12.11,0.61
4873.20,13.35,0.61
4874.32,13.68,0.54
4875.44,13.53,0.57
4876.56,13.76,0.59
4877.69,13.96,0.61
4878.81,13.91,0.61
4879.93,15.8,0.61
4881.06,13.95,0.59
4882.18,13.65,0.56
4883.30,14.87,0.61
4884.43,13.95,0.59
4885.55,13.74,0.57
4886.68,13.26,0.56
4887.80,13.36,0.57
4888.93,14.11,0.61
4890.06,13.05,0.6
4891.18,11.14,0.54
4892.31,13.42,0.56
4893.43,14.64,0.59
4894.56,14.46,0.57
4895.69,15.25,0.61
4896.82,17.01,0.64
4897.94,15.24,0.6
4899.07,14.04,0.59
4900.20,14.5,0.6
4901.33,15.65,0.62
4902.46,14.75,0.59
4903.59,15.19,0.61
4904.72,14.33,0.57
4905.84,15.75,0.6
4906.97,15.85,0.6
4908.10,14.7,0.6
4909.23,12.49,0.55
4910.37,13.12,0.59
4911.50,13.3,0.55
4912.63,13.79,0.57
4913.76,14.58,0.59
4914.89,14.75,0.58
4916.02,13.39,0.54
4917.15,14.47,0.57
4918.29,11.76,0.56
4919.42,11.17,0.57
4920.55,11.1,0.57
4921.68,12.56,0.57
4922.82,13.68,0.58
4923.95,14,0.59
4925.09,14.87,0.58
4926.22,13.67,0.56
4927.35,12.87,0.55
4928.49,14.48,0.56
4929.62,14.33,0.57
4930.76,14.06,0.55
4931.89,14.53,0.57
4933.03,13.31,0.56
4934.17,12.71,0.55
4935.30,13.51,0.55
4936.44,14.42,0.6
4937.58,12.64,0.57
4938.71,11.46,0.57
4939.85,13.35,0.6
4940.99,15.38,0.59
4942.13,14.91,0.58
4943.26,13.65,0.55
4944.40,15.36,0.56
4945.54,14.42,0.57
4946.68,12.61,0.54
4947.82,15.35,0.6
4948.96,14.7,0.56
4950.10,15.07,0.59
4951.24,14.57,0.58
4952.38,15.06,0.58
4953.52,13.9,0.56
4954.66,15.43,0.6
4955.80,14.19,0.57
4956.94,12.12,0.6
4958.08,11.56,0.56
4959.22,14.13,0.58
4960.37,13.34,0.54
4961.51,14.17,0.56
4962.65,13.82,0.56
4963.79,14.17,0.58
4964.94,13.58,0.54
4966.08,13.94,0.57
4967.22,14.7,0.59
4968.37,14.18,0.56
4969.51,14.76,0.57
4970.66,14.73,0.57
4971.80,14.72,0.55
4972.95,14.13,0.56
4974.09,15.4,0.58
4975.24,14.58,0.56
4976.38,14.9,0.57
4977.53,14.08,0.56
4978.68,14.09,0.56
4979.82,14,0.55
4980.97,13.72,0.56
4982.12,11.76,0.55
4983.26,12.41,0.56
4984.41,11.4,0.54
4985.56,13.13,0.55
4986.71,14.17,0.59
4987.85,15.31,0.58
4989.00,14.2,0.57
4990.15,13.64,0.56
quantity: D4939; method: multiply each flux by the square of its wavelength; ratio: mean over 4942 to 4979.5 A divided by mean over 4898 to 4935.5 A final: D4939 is 1.05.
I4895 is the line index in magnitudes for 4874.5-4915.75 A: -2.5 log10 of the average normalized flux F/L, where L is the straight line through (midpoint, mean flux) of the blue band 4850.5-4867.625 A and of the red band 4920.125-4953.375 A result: -0.06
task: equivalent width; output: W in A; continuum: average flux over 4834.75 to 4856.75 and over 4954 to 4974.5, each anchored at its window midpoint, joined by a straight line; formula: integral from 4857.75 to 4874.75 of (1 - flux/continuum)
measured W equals 2.1 A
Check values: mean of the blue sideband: 14.6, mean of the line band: 12.7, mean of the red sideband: 14.1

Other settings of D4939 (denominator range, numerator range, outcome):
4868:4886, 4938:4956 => 1.07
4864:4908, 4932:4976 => 1.02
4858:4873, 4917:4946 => 1.11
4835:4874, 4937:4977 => 1.07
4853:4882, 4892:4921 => 1.09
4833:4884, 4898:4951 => 1.03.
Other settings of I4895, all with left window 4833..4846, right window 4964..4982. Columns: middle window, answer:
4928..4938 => 0.05 mag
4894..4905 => -0.04 mag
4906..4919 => 0.05 mag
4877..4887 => 0.03 mag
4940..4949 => -0.01 mag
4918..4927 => 0.12 mag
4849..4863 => 0.13 mag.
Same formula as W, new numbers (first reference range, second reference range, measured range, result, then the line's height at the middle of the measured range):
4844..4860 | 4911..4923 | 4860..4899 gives 0.70 A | 13.8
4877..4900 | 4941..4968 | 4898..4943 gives 0.95 A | 14.1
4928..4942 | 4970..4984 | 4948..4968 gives -0.26 A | 13.9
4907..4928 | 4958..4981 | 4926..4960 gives -0.32 A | 13.8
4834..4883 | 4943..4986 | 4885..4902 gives -0.36 A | 13.9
